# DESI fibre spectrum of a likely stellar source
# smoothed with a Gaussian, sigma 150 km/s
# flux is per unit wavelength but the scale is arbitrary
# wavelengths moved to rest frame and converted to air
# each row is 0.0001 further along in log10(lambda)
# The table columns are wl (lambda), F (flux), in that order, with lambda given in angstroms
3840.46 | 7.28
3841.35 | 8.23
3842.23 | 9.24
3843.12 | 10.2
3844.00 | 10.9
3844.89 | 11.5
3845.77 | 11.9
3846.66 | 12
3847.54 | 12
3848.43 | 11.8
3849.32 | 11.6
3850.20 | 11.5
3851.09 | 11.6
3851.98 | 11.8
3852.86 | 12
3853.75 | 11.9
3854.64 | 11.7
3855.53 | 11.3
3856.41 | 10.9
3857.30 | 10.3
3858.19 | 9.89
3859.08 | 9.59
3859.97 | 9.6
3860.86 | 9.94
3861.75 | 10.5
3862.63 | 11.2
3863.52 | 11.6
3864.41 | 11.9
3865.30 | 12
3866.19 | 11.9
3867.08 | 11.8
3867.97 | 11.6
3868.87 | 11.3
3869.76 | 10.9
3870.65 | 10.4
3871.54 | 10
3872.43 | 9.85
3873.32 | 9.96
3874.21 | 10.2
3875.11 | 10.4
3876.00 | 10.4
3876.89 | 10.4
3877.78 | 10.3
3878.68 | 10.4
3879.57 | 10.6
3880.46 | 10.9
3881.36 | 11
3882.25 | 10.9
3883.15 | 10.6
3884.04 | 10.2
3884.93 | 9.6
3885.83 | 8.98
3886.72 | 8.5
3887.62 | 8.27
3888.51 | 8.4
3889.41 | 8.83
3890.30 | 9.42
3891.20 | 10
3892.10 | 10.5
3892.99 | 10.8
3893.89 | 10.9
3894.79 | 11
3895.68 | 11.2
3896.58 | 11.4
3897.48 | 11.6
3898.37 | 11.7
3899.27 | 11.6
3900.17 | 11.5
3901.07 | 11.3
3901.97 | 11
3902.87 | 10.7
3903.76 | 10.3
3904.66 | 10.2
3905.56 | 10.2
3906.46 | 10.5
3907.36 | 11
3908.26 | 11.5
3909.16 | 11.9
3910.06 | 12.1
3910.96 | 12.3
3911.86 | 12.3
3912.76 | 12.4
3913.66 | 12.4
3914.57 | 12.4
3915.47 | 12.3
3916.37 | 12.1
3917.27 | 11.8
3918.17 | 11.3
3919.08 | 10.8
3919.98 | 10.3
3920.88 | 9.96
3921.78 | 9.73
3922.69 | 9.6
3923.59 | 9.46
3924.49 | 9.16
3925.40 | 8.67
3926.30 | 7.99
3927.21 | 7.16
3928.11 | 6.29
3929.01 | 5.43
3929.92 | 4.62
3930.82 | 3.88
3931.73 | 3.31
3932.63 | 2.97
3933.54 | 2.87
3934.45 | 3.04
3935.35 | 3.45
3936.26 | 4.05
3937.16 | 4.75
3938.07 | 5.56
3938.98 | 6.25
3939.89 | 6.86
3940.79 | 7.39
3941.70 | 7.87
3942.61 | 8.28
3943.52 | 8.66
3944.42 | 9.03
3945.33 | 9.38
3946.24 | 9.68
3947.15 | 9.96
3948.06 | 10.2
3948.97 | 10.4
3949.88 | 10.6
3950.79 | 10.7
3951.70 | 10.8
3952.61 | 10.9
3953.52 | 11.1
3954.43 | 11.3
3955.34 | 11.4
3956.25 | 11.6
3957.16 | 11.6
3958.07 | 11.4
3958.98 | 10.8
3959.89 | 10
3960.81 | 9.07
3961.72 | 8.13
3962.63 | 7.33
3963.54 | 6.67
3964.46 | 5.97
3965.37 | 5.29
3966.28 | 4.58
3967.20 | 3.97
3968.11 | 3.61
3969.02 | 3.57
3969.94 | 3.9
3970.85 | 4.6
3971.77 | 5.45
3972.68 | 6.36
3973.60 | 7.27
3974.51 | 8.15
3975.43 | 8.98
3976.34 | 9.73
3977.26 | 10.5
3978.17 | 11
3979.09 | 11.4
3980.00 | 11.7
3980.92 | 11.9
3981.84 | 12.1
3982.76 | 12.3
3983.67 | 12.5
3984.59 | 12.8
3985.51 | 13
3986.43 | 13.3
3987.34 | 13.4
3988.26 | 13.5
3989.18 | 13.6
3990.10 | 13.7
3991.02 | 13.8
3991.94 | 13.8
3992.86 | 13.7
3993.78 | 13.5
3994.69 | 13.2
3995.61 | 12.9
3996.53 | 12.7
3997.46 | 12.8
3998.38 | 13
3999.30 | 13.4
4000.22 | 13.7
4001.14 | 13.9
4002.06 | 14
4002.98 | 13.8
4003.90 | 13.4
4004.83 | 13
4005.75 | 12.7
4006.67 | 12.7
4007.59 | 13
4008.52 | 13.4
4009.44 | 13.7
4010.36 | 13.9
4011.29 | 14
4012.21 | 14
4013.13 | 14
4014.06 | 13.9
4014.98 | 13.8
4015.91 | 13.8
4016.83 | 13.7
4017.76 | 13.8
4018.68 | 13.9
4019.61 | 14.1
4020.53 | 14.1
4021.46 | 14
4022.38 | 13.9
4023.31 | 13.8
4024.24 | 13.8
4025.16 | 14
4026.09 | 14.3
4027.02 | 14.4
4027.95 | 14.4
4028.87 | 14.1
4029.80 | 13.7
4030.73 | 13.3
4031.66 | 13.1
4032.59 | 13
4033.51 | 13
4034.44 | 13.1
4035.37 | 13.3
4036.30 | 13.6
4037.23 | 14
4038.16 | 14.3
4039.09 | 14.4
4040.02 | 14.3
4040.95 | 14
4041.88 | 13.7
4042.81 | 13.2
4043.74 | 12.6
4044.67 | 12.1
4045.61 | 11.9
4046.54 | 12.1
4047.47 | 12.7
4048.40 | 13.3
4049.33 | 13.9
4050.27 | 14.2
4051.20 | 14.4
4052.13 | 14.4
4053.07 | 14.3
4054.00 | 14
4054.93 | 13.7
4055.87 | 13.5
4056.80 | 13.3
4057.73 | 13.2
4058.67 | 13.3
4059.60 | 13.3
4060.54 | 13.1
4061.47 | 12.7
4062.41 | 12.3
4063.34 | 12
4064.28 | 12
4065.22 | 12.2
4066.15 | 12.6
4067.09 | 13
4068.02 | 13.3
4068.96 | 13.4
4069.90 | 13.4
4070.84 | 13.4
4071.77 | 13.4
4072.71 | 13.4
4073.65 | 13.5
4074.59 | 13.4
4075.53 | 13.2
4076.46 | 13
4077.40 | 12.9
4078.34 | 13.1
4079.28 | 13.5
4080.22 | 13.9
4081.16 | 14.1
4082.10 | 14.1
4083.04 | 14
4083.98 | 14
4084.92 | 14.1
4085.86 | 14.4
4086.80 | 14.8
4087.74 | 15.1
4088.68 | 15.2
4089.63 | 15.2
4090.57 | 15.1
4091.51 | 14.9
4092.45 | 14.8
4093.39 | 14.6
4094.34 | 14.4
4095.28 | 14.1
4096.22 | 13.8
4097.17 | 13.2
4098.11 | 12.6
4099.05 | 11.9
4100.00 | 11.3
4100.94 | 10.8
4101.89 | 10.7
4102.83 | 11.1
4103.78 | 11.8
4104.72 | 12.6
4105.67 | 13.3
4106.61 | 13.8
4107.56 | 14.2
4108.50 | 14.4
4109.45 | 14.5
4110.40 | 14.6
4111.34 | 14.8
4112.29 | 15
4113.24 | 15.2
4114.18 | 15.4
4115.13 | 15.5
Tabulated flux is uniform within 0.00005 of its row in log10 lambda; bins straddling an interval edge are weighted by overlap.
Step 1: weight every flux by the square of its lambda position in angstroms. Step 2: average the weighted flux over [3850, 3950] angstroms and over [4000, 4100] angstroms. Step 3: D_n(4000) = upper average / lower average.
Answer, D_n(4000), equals 1.5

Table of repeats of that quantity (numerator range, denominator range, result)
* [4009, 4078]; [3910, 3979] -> 1.70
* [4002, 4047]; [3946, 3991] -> 1.44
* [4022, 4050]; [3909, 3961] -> 1.58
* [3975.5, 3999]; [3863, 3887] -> 1.25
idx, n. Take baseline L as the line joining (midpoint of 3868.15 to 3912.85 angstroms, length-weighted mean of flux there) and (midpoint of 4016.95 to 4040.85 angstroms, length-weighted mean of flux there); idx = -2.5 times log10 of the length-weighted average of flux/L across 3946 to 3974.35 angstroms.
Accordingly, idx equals 0.414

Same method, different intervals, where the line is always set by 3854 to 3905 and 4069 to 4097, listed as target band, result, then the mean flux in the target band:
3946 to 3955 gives 0.11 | 10.6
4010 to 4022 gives -0.09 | 13.9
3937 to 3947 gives 0.44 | 7.76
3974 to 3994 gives 0.02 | 12.2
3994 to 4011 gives -0.05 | 13.3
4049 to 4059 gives -0.03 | 13.8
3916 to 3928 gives 0.16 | 9.73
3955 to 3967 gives 0.35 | 8.63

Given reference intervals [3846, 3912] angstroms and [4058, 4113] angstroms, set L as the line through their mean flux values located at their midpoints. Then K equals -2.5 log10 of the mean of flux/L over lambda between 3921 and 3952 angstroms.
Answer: 0.50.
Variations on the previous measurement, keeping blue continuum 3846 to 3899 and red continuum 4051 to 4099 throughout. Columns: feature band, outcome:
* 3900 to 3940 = 0.273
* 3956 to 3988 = 0.330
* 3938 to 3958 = 0.221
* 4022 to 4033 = -0.069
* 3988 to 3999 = -0.074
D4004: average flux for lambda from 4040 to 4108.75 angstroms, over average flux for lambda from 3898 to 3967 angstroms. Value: 1.48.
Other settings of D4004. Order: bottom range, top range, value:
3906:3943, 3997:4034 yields 1.62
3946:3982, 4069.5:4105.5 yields 1.53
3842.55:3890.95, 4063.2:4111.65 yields 1.26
